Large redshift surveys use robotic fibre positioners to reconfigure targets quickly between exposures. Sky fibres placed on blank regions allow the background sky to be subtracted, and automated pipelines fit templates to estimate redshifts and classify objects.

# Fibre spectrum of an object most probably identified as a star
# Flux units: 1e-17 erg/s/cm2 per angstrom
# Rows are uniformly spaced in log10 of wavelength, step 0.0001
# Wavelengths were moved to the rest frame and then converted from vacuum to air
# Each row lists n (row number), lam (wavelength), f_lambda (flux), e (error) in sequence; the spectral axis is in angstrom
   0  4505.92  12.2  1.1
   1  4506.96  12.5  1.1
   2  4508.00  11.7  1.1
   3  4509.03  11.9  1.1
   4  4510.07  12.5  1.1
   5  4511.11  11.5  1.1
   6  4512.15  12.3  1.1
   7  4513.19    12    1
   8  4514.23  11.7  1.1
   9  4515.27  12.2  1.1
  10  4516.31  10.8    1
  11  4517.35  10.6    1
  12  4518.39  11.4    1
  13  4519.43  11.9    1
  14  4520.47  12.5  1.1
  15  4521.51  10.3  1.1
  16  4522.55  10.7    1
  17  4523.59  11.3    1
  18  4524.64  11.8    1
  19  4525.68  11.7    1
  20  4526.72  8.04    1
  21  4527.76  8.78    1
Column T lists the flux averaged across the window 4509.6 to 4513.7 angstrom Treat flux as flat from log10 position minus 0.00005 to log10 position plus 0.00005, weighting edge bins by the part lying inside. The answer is 12.1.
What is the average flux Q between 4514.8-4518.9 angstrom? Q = 11.2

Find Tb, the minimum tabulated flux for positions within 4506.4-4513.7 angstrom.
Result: 11.5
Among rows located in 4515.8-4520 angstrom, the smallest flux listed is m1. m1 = 10.6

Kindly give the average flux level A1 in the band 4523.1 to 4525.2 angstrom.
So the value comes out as 11.5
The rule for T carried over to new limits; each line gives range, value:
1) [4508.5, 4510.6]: 12.2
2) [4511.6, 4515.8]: 12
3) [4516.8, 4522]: 11.3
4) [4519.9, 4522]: 11.4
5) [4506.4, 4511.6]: 12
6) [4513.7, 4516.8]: 11.6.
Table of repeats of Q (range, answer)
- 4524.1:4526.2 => 11.7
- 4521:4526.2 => 11.2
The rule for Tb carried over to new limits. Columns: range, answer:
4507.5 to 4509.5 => 11.7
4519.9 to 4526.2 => 10.3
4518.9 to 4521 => 11.9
